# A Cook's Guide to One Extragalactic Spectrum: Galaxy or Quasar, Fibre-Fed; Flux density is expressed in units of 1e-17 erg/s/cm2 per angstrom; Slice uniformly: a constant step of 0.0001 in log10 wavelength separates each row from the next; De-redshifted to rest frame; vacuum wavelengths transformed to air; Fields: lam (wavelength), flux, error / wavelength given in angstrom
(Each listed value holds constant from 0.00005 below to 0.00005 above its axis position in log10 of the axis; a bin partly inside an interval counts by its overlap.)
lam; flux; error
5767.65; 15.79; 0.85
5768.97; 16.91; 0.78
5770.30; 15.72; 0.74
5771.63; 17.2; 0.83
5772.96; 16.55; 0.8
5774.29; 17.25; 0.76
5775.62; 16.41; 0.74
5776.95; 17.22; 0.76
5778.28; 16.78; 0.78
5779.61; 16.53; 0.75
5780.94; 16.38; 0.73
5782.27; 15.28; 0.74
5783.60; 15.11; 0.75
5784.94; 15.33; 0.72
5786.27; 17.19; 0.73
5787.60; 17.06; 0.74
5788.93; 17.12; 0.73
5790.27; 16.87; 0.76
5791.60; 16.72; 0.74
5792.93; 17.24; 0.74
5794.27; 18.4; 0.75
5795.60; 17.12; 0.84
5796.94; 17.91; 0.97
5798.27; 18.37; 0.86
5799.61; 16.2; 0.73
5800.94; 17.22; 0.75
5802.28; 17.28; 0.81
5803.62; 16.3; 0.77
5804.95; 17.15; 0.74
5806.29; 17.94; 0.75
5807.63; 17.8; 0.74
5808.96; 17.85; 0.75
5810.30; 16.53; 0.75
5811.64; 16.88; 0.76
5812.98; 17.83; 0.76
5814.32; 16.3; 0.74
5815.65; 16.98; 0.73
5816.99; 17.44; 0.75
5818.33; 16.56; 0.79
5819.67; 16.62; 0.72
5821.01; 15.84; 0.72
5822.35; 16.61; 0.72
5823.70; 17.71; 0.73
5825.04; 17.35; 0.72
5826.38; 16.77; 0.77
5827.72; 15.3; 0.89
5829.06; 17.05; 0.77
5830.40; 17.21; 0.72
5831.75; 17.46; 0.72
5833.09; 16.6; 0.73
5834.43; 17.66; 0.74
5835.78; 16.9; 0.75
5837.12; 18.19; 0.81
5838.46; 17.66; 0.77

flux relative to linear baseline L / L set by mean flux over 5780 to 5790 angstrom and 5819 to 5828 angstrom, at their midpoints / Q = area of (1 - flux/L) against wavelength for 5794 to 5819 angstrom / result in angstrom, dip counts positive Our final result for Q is -1.2 angstrom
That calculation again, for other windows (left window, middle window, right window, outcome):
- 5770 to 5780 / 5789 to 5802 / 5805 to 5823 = -0.3 angstrom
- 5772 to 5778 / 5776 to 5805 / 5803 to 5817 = 0.3 angstrom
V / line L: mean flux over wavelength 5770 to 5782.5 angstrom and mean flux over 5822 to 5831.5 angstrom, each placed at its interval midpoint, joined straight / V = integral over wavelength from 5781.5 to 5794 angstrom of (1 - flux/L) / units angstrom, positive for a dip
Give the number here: 0.1 angstrom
